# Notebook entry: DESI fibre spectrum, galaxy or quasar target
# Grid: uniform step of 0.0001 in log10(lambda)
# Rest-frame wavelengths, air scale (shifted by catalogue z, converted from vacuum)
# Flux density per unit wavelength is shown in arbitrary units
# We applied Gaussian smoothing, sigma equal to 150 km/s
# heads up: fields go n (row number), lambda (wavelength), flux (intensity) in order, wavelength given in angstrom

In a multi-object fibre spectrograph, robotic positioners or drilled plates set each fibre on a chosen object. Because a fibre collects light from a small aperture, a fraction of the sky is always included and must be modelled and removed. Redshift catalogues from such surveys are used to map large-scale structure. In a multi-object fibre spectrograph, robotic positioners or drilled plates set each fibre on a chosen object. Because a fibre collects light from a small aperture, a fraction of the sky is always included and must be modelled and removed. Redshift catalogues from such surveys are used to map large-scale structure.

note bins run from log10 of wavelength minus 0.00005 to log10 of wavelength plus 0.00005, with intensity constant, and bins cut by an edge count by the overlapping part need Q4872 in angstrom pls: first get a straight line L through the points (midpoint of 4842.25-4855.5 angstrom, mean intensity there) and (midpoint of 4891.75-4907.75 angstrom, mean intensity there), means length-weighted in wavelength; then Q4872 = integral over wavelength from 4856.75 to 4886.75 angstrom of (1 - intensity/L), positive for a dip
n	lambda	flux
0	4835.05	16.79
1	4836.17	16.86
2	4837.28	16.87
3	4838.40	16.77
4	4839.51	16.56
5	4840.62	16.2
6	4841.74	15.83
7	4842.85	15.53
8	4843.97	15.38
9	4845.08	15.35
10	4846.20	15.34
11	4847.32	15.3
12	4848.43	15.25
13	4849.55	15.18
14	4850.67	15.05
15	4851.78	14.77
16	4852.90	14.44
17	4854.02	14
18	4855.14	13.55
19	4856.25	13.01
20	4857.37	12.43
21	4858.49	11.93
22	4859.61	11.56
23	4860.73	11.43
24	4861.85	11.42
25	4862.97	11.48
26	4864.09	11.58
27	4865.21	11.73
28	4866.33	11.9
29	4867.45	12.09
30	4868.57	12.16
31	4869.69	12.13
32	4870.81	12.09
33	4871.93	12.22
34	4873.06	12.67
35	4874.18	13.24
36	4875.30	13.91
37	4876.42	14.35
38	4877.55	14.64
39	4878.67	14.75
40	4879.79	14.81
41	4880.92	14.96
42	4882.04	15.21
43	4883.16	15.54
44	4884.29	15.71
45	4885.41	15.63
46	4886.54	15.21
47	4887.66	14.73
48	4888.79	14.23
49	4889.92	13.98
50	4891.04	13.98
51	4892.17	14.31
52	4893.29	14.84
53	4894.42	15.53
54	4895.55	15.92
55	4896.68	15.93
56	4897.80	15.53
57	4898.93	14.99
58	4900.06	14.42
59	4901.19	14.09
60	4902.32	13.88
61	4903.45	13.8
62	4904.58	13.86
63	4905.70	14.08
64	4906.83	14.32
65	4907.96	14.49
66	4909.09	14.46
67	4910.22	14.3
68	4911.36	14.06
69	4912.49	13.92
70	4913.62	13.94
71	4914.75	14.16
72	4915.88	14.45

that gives 3.3 angstrom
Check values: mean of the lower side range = 14.9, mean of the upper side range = 14.7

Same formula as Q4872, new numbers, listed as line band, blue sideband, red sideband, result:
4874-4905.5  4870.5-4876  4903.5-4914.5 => -2.9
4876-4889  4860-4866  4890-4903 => -1.5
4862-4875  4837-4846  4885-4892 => 2.6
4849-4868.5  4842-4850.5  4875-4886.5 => 3.1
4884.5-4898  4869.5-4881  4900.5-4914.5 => -1.1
